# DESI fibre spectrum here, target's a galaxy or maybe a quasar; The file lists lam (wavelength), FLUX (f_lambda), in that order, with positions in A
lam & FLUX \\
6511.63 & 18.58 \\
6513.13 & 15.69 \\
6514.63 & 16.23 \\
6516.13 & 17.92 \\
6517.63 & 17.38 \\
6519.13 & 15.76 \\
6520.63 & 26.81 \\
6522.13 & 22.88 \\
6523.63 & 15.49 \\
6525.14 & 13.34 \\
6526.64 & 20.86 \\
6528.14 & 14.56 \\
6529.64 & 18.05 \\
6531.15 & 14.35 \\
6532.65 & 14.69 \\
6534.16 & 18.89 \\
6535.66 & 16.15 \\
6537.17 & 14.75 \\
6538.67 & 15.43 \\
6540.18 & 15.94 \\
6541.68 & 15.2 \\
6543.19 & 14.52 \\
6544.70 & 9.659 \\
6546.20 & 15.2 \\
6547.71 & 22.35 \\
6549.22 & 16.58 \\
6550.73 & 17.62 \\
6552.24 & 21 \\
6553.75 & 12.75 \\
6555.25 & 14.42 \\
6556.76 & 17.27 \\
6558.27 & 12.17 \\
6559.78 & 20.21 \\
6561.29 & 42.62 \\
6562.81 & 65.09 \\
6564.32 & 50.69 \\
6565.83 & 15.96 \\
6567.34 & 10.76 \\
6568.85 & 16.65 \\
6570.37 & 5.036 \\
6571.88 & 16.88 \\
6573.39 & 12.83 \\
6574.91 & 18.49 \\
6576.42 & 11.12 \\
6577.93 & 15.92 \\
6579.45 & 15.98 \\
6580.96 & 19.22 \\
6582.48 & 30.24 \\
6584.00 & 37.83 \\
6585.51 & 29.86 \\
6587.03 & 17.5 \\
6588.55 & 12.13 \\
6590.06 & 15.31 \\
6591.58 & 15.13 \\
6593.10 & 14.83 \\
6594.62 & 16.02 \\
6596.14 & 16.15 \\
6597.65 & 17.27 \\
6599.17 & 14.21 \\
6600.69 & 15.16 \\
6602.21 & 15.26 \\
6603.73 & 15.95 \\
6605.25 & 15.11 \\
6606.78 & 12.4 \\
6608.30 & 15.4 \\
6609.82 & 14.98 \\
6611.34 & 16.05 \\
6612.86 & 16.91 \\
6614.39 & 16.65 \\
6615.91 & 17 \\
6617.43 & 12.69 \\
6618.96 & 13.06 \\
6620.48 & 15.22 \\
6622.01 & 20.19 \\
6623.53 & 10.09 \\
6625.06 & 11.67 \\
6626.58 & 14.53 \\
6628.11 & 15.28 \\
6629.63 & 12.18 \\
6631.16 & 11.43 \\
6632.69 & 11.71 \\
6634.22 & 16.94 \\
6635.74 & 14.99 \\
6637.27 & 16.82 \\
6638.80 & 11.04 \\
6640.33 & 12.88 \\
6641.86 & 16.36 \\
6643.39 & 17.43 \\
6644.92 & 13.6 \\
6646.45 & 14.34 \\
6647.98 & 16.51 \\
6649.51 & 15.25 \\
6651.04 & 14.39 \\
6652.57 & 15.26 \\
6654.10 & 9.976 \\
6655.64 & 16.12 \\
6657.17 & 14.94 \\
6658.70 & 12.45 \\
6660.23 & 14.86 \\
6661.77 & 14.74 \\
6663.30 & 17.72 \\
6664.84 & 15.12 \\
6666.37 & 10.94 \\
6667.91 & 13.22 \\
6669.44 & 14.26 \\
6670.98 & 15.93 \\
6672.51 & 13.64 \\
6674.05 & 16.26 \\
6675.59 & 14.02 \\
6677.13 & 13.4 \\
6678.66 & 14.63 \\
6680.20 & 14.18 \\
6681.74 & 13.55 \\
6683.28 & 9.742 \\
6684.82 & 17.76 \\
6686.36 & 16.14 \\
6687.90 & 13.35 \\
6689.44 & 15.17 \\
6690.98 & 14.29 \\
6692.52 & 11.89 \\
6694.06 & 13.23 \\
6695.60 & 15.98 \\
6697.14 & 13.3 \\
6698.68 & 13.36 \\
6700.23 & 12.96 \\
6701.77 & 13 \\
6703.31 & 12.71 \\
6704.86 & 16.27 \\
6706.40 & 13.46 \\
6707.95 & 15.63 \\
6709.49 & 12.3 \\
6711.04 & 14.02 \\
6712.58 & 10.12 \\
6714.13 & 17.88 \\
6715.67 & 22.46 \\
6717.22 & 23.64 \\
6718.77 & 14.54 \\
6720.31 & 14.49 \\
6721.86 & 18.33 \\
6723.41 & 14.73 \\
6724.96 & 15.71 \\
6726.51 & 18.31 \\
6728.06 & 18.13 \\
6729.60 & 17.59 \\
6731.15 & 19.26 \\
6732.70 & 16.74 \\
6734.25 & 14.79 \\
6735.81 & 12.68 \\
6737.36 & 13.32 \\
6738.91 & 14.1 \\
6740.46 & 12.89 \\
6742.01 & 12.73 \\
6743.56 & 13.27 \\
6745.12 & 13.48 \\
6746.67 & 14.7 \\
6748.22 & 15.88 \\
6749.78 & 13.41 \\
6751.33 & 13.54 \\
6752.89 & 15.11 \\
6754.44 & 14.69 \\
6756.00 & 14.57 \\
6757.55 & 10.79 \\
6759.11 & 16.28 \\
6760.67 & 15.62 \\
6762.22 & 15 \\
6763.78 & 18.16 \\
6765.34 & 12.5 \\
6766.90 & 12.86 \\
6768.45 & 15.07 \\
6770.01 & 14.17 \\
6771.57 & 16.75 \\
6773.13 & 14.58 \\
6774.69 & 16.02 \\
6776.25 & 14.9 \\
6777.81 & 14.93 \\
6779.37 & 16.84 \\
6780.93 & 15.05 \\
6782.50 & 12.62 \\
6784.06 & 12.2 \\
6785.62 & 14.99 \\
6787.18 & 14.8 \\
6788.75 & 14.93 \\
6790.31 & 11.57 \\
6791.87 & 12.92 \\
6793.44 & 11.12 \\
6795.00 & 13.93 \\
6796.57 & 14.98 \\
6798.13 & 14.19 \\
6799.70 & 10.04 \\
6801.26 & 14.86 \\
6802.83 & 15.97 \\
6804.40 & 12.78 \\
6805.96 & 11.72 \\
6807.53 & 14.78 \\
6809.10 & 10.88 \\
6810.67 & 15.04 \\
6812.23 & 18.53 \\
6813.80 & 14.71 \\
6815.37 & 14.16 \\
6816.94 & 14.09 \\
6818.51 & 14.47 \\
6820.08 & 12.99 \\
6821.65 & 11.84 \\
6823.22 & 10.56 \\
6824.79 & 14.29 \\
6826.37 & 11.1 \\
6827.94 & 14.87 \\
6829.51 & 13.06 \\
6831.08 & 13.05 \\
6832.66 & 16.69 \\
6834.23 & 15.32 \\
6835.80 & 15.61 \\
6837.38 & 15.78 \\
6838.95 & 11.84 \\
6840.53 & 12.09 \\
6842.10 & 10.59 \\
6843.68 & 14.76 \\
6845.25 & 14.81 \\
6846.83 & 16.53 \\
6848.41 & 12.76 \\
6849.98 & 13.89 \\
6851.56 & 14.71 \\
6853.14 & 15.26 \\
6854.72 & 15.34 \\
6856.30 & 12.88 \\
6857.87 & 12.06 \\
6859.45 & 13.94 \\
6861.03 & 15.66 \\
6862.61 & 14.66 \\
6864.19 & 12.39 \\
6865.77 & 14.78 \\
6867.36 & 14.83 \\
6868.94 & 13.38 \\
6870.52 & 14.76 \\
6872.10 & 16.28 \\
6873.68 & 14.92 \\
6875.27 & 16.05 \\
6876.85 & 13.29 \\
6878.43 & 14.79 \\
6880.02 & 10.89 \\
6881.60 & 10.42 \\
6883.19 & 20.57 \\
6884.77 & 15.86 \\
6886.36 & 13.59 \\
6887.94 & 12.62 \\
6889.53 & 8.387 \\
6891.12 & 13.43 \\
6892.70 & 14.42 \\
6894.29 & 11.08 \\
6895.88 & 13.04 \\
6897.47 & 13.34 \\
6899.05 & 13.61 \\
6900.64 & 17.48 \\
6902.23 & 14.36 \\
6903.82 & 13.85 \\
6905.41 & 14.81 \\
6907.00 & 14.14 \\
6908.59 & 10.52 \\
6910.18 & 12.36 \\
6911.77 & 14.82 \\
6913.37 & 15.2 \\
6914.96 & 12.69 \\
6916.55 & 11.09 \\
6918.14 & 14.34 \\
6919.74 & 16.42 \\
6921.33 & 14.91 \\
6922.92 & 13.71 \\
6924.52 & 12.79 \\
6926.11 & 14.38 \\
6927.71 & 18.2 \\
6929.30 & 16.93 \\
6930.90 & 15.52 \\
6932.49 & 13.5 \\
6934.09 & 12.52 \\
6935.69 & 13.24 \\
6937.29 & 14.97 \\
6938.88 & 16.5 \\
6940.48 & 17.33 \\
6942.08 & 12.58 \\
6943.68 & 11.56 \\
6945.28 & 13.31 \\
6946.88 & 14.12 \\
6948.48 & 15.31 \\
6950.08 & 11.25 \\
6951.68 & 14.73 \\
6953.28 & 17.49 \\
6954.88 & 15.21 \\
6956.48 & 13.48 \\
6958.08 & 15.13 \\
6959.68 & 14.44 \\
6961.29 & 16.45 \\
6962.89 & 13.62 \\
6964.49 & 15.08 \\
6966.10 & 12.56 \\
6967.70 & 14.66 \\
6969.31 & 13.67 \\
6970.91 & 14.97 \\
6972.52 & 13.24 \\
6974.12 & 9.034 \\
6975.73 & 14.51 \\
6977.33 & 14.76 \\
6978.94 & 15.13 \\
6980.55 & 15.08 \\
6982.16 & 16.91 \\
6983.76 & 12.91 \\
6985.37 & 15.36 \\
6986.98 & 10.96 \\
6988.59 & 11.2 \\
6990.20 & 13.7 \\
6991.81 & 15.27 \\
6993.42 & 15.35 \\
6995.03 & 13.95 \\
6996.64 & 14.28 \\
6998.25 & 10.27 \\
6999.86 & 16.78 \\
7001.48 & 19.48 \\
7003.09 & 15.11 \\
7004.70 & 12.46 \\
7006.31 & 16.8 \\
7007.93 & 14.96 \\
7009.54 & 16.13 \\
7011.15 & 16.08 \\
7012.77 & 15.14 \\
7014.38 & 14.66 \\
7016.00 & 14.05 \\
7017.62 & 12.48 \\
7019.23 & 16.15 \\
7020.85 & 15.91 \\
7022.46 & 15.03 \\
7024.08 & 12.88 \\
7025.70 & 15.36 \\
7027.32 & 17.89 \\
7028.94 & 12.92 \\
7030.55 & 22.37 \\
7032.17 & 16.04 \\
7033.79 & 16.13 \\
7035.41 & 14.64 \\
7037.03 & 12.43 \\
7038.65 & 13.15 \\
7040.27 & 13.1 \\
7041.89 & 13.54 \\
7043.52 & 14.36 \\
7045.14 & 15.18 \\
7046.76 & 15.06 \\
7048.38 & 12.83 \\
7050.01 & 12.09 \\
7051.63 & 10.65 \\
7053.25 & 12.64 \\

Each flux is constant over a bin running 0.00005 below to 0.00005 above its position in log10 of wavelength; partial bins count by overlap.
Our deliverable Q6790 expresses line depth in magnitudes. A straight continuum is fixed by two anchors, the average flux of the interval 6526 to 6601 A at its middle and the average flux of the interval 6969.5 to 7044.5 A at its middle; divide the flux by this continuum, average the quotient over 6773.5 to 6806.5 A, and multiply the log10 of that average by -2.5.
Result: 0.20 mag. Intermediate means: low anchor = 18.9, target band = 13.9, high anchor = 14.6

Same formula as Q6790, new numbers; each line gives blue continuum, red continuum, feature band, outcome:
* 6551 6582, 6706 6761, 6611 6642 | 0.29 mag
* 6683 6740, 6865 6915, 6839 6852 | 0.05 mag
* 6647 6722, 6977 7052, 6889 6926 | 0.08 mag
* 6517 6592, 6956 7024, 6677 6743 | 0.17 mag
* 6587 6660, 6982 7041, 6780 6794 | 0.10 mag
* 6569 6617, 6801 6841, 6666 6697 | 0.12 mag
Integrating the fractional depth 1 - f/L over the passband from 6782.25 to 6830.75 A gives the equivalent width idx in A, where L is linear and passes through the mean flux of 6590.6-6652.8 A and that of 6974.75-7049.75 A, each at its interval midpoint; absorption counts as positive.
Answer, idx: 4.1 A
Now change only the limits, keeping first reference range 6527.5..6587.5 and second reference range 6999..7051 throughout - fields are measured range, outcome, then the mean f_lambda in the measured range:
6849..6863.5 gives 2.1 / 14.2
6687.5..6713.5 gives 6.6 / 13.6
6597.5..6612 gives 3.1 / 15.1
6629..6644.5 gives 3.8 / 14.2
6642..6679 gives 8.0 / 14.6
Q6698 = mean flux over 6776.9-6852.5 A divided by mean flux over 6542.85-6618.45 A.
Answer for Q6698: 0.74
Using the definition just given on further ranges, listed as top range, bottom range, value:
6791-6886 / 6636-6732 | 0.94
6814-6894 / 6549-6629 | 0.76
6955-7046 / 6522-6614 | 0.80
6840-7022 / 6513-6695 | 0.86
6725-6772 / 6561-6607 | 0.74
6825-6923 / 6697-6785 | 0.93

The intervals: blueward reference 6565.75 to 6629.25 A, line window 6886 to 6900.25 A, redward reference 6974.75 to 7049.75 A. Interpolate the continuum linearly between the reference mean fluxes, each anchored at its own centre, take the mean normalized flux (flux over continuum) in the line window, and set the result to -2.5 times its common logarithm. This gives 0.19 mag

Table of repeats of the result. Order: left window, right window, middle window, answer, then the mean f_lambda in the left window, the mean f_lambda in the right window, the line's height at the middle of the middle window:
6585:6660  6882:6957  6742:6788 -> 0.00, 15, 14.1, 14.6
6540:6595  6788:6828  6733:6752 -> 0.11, 19.8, 13.5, 15.2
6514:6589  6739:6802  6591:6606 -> 0.17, 19.3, 14.2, 18.2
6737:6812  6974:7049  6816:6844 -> 0.06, 14.1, 14.7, 14.2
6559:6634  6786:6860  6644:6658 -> 0.18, 18.2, 13.8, 17.1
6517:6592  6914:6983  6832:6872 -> 0.10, 19.2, 14.4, 15.5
